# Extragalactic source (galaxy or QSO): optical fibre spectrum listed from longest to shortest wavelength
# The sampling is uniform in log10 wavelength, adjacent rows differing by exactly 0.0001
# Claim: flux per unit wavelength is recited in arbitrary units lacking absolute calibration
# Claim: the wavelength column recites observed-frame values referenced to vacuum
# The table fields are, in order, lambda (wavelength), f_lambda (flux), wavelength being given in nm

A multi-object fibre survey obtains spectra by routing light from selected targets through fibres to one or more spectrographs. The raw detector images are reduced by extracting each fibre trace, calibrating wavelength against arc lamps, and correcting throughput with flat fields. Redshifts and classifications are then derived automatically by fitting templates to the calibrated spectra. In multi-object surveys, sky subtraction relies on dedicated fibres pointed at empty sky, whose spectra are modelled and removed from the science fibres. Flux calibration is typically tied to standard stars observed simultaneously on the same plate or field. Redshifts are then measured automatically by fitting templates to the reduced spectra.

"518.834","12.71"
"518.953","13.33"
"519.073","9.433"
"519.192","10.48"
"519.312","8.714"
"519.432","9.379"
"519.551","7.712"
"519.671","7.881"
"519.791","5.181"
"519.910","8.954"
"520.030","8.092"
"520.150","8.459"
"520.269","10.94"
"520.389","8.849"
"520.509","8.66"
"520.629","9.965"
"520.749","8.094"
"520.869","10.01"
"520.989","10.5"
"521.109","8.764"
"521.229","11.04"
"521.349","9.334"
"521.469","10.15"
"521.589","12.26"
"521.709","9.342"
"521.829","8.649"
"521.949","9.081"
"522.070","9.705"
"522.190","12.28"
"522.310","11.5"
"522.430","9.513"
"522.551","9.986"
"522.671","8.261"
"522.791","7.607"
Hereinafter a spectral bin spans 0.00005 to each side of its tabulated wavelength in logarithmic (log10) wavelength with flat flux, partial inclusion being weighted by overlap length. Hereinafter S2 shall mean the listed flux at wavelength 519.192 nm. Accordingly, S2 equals 10.48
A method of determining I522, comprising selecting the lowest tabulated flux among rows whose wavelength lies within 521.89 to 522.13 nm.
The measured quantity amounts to 9.081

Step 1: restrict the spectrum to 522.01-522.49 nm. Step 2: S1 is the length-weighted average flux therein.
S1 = 10.8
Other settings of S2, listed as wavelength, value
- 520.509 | 8.66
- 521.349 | 9.334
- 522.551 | 9.986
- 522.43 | 9.513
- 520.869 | 10.01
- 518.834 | 12.71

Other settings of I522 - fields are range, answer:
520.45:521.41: 8.094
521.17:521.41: 9.334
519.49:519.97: 5.181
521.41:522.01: 8.649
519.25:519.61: 7.712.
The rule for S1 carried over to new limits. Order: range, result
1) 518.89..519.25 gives 11.1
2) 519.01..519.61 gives 9.16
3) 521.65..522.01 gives 9.01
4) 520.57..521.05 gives 9.63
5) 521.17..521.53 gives 10.2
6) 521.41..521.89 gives 10.1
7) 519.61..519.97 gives 7.34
